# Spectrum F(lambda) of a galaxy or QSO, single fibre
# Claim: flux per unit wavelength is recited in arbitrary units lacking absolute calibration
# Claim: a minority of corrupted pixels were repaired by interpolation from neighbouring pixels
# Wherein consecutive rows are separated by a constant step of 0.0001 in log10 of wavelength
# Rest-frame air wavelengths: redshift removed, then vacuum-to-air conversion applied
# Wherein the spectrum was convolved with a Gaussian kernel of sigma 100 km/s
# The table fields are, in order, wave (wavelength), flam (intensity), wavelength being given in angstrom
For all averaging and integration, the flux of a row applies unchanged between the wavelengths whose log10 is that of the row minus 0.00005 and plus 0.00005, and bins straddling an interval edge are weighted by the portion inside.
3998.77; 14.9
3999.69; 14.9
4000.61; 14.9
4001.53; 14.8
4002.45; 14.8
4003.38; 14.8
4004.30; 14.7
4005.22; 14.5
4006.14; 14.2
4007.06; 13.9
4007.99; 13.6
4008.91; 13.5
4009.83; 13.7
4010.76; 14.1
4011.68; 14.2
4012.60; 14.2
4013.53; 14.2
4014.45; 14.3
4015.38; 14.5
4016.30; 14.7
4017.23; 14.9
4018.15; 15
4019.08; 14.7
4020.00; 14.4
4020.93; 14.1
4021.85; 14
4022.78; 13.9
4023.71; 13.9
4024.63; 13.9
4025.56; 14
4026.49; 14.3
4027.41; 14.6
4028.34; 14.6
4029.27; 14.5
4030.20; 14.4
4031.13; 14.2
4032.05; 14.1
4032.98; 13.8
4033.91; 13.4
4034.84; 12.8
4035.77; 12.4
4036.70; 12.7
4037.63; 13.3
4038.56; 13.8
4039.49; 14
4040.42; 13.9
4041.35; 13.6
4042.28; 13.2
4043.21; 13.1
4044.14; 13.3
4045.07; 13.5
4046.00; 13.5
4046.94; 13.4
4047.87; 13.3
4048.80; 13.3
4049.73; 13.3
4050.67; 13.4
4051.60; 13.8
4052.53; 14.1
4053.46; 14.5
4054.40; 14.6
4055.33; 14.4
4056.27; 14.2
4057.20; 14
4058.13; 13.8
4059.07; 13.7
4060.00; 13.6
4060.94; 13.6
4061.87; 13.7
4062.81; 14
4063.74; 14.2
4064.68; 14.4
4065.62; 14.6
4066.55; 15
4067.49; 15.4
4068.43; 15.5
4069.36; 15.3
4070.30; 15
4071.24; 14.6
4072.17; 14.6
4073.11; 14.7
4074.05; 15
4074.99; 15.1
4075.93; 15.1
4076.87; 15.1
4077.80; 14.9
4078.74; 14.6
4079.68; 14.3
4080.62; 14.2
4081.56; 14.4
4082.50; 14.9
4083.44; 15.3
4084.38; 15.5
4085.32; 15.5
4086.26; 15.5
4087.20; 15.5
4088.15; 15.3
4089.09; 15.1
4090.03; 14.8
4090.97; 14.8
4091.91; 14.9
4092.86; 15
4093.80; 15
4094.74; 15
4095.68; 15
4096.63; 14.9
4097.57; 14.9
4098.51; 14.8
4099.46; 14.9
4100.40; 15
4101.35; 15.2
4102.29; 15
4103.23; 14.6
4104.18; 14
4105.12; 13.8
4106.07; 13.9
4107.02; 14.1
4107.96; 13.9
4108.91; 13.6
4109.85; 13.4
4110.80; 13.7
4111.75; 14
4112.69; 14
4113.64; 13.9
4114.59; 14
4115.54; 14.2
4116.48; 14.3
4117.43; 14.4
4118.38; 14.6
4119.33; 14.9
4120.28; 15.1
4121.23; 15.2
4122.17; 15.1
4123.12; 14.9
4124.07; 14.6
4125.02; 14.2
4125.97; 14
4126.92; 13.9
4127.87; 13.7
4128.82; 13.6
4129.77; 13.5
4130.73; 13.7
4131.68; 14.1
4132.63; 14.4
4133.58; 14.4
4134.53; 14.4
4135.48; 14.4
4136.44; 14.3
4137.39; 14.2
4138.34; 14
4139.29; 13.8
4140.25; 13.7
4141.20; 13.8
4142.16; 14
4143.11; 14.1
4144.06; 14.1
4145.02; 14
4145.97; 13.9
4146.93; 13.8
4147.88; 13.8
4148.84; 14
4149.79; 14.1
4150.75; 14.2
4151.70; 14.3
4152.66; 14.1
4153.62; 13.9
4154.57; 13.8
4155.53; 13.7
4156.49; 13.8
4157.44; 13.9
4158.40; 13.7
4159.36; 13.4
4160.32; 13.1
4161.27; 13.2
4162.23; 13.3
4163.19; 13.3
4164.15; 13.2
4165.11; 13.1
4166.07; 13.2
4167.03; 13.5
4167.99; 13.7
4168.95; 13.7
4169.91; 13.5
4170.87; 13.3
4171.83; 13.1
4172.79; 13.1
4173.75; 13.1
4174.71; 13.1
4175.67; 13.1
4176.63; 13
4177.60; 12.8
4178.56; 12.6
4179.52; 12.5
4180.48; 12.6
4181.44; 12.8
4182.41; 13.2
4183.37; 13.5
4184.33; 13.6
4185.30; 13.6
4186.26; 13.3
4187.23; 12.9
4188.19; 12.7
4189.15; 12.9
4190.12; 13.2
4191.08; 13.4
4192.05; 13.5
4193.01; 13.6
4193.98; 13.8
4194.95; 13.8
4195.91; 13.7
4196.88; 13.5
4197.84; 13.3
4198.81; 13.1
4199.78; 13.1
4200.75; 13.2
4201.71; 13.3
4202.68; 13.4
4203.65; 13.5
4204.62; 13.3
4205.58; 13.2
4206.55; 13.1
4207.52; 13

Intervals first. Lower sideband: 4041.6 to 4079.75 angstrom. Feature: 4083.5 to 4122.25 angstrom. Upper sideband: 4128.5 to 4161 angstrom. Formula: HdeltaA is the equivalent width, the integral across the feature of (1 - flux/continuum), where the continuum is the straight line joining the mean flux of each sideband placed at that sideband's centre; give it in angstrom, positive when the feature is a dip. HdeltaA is -1.6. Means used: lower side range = 14.2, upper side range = 13.9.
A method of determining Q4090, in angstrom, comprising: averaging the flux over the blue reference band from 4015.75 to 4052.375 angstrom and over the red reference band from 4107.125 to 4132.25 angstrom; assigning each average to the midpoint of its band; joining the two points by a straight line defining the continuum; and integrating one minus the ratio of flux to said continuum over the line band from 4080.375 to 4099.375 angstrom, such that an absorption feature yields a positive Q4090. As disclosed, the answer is -1.31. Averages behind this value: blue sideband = 13.8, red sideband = 14.2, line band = 15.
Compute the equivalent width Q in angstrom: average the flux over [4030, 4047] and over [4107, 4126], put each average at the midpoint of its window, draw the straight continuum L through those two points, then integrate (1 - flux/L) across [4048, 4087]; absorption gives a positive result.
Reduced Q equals -2.01 angstrom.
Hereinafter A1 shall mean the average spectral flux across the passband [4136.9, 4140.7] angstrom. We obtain 13.9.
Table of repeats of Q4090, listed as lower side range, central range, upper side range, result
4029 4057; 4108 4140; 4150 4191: -1.76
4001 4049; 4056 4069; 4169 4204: -0.45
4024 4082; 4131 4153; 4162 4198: -0.95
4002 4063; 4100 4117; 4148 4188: -0.64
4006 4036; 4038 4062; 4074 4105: 1.23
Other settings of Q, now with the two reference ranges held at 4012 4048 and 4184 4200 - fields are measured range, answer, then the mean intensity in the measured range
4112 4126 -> -0.9 angstrom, 14.5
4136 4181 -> -0.3 angstrom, 13.6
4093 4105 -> -1.0 angstrom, 14.8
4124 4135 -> -0.4 angstrom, 14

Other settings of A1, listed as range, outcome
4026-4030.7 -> 14.5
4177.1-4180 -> 12.6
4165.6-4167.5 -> 13.3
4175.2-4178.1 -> 12.9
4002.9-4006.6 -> 14.5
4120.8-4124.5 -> 15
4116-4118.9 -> 14.5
